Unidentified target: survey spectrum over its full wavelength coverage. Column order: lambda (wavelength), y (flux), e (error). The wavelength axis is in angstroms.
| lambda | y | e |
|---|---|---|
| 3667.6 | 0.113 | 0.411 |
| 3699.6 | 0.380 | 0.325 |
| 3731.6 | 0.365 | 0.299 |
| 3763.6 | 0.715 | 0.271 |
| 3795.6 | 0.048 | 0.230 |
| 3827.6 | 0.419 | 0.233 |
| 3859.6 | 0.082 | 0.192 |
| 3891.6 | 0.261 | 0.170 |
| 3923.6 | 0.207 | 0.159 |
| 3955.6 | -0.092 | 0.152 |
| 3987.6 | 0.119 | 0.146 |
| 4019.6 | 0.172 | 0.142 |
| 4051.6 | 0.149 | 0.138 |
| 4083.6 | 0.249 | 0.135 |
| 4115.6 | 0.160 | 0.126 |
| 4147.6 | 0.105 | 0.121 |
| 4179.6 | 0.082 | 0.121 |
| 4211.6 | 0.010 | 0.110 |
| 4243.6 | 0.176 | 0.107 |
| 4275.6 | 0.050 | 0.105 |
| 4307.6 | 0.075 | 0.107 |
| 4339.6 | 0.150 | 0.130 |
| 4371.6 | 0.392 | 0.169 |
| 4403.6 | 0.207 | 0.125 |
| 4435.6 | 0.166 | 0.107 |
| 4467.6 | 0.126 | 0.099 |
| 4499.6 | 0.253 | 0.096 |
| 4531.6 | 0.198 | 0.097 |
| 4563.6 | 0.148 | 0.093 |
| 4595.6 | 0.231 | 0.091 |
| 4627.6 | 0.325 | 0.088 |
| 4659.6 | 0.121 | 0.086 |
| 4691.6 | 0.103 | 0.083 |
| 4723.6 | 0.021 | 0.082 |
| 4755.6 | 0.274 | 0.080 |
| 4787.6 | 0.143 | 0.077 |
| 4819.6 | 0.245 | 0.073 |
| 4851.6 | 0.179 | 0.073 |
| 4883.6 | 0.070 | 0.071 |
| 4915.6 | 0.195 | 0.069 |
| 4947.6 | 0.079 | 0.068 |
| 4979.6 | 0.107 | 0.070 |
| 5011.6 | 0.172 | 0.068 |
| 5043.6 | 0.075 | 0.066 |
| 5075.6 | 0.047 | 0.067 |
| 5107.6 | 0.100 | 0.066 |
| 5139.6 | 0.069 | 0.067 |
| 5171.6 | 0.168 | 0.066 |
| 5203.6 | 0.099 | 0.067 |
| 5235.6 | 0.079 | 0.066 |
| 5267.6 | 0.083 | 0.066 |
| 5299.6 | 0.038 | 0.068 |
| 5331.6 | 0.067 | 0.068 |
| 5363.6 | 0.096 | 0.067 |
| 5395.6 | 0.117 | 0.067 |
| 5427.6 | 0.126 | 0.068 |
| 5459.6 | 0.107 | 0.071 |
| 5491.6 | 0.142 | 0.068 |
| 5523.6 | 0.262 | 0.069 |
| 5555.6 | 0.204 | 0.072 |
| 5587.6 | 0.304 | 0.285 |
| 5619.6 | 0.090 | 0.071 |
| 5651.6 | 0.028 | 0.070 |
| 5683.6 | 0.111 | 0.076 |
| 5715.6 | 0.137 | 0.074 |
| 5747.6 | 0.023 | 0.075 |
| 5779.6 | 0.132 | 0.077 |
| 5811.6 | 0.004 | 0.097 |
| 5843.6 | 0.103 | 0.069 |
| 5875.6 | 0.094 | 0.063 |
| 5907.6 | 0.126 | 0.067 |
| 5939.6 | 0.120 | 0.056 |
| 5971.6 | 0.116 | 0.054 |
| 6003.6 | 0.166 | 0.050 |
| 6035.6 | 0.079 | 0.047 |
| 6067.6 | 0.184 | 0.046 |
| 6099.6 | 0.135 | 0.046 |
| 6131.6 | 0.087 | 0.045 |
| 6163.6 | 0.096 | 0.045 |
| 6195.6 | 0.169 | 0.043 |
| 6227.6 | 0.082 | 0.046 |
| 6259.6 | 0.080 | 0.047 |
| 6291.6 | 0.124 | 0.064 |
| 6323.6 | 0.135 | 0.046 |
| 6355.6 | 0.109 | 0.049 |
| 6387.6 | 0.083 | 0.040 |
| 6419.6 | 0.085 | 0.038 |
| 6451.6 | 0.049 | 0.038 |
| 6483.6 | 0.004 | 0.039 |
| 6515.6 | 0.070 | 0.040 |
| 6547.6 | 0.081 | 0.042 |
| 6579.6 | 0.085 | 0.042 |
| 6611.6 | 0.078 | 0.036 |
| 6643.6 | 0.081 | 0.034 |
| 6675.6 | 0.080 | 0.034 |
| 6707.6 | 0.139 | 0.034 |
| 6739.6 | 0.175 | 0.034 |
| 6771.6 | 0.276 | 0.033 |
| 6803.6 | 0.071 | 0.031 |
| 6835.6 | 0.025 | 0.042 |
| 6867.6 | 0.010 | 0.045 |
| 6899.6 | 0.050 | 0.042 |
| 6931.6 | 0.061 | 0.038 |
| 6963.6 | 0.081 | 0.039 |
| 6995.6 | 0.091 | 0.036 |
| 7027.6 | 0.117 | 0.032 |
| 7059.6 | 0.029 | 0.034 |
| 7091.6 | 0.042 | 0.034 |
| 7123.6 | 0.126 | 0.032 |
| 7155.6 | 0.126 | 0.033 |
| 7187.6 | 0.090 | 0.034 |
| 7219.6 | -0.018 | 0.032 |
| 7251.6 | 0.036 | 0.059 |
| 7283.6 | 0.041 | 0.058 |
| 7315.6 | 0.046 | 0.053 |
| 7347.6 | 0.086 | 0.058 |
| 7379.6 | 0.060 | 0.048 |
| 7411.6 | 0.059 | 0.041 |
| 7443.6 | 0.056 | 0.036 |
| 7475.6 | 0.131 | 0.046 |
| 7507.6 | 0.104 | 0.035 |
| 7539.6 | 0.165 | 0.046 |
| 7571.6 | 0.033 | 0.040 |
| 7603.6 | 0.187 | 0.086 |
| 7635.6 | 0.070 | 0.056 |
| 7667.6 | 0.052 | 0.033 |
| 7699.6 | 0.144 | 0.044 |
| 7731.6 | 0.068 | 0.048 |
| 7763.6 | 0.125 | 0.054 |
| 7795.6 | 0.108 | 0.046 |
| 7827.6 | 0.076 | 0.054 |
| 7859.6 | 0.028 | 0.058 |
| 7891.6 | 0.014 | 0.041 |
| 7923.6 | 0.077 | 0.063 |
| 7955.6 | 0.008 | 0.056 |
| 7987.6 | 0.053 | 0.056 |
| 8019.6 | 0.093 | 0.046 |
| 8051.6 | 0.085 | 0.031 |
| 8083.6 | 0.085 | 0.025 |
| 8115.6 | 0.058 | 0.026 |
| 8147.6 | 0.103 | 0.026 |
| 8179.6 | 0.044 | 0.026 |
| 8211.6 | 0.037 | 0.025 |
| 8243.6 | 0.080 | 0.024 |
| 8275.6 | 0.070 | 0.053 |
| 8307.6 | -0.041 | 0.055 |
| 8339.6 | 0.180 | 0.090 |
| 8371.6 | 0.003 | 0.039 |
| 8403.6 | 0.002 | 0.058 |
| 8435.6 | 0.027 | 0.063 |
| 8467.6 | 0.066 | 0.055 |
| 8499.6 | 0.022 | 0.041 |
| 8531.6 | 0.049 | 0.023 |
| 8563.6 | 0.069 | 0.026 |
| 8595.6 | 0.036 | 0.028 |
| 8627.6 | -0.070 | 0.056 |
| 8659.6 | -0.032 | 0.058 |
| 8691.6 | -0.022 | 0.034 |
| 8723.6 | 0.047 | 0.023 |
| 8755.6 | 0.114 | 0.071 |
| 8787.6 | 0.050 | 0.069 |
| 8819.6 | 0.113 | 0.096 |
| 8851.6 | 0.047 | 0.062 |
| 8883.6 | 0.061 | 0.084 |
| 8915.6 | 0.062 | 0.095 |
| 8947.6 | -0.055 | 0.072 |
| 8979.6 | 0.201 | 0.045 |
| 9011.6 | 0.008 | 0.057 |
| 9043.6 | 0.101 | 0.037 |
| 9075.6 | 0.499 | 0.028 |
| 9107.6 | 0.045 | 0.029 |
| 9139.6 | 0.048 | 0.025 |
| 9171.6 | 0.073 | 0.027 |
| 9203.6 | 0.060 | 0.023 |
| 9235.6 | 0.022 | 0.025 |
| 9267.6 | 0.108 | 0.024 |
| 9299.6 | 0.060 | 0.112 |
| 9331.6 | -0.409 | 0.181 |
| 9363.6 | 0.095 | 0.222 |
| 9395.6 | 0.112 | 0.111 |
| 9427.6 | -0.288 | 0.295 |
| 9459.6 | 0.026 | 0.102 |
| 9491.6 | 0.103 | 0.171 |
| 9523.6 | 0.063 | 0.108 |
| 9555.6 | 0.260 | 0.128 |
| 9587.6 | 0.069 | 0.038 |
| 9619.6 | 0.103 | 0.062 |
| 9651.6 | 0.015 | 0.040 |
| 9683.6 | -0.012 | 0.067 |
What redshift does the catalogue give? 0.81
